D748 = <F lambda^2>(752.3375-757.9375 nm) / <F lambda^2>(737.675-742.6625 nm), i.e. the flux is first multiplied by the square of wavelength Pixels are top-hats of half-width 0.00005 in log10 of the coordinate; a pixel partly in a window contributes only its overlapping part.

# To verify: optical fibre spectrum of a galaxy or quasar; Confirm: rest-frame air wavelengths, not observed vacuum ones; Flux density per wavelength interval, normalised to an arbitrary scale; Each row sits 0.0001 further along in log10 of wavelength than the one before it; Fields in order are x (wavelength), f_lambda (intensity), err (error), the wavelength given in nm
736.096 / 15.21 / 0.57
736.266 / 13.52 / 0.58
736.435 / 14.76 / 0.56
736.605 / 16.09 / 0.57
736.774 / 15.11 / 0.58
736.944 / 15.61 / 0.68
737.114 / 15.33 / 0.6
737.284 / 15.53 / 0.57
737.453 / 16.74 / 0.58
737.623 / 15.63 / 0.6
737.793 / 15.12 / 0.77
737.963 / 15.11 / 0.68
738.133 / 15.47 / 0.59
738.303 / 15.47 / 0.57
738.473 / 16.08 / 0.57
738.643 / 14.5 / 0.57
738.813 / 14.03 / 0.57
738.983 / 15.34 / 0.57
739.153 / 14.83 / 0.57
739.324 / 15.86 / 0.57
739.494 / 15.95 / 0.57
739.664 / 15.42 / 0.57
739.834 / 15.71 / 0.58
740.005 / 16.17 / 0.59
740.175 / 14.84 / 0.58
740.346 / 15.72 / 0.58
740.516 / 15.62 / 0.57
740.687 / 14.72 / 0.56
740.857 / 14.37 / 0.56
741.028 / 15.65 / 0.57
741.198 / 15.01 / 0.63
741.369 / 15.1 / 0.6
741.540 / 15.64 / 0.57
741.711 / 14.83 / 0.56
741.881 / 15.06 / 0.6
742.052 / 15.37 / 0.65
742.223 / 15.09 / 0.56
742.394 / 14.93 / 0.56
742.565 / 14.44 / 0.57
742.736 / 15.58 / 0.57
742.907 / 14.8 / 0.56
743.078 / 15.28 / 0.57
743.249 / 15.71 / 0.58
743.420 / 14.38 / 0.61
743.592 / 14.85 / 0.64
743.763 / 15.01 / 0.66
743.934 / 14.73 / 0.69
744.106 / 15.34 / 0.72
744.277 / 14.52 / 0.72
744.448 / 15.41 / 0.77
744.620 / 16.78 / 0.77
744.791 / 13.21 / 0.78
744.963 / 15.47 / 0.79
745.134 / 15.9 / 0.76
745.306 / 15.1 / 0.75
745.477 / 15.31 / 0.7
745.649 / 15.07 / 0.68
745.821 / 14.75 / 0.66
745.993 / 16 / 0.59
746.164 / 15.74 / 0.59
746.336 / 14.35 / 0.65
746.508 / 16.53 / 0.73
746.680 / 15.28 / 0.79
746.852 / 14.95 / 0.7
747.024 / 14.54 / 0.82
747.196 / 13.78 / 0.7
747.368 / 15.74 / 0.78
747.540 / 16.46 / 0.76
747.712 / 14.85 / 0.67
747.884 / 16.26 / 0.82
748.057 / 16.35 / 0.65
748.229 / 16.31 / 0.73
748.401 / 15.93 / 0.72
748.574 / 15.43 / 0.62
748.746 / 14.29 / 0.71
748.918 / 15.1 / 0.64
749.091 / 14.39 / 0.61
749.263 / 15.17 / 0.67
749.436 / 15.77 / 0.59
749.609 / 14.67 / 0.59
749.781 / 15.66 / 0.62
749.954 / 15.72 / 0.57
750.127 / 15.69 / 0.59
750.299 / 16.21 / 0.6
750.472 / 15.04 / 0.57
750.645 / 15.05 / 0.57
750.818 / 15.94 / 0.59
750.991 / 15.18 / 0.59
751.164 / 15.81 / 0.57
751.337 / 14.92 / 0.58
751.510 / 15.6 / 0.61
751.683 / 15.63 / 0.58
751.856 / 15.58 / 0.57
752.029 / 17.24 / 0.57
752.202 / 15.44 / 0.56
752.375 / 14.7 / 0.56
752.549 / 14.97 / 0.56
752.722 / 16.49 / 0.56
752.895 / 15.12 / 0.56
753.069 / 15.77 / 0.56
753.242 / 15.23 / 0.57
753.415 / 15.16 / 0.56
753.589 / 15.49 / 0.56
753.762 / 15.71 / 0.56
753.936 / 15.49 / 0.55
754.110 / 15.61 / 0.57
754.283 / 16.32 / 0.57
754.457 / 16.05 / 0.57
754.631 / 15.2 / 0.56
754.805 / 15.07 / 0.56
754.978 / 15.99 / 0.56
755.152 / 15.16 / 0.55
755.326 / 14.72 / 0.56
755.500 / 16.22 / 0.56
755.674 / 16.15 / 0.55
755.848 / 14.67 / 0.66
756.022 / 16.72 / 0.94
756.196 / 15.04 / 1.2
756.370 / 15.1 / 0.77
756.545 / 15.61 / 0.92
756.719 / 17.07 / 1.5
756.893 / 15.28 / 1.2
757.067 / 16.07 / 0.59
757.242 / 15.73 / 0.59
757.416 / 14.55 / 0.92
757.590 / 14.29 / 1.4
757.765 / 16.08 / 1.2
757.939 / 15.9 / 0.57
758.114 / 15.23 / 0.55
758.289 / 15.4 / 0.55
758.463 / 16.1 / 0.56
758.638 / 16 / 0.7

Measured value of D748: 1.06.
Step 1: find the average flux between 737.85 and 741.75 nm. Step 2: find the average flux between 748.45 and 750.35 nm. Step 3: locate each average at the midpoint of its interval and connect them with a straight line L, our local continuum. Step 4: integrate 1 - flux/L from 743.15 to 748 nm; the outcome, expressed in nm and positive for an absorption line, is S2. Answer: 0.02 nm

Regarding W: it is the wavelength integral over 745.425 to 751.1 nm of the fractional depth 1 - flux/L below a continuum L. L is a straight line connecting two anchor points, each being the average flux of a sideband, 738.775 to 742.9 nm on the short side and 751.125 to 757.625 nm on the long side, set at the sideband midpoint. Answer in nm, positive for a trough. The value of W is 0.01 nm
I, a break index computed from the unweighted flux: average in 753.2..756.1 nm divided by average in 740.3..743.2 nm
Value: 1.03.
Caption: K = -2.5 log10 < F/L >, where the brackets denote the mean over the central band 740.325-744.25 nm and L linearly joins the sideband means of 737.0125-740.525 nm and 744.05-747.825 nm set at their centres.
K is 0.019 mag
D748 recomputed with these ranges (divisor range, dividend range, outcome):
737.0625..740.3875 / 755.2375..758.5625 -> 1.06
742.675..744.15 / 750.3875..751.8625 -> 1.04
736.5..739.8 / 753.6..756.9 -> 1.06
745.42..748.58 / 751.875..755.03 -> 1.03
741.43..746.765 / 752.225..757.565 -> 1.05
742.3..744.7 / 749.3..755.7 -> 1.05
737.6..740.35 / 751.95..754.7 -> 1.06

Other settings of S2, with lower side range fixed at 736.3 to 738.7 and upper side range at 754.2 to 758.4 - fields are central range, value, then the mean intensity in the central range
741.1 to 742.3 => 0.024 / 15.2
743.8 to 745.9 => 0.049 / 15.1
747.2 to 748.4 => -0.025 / 15.8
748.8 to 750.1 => 0.026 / 15.2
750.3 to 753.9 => 0.005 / 15.5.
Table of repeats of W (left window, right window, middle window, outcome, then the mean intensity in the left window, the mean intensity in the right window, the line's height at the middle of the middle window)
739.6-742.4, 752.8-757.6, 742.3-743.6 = 0.02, 15.3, 15.5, 15.3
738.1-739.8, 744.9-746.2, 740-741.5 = 0.01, 15.3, 15.4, 15.3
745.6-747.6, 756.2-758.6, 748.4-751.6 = 0.00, 15.3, 15.6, 15.3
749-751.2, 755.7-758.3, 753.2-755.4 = 0.00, 15.4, 15.5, 15.5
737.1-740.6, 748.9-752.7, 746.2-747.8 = 0.03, 15.5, 15.5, 15.5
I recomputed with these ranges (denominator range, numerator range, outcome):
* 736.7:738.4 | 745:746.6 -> 0.99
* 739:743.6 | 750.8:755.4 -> 1.02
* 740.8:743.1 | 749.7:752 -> 1.03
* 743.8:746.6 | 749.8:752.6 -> 1.02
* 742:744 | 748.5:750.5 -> 1.02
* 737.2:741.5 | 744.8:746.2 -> 1.00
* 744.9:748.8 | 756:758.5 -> 1.01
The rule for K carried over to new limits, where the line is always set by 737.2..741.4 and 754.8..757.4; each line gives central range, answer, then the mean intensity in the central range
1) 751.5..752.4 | -0.015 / 15.8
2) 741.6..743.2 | 0.024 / 15.1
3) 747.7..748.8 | -0.015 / 15.7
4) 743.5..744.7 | 0.016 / 15.2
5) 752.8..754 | 0.011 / 15.4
